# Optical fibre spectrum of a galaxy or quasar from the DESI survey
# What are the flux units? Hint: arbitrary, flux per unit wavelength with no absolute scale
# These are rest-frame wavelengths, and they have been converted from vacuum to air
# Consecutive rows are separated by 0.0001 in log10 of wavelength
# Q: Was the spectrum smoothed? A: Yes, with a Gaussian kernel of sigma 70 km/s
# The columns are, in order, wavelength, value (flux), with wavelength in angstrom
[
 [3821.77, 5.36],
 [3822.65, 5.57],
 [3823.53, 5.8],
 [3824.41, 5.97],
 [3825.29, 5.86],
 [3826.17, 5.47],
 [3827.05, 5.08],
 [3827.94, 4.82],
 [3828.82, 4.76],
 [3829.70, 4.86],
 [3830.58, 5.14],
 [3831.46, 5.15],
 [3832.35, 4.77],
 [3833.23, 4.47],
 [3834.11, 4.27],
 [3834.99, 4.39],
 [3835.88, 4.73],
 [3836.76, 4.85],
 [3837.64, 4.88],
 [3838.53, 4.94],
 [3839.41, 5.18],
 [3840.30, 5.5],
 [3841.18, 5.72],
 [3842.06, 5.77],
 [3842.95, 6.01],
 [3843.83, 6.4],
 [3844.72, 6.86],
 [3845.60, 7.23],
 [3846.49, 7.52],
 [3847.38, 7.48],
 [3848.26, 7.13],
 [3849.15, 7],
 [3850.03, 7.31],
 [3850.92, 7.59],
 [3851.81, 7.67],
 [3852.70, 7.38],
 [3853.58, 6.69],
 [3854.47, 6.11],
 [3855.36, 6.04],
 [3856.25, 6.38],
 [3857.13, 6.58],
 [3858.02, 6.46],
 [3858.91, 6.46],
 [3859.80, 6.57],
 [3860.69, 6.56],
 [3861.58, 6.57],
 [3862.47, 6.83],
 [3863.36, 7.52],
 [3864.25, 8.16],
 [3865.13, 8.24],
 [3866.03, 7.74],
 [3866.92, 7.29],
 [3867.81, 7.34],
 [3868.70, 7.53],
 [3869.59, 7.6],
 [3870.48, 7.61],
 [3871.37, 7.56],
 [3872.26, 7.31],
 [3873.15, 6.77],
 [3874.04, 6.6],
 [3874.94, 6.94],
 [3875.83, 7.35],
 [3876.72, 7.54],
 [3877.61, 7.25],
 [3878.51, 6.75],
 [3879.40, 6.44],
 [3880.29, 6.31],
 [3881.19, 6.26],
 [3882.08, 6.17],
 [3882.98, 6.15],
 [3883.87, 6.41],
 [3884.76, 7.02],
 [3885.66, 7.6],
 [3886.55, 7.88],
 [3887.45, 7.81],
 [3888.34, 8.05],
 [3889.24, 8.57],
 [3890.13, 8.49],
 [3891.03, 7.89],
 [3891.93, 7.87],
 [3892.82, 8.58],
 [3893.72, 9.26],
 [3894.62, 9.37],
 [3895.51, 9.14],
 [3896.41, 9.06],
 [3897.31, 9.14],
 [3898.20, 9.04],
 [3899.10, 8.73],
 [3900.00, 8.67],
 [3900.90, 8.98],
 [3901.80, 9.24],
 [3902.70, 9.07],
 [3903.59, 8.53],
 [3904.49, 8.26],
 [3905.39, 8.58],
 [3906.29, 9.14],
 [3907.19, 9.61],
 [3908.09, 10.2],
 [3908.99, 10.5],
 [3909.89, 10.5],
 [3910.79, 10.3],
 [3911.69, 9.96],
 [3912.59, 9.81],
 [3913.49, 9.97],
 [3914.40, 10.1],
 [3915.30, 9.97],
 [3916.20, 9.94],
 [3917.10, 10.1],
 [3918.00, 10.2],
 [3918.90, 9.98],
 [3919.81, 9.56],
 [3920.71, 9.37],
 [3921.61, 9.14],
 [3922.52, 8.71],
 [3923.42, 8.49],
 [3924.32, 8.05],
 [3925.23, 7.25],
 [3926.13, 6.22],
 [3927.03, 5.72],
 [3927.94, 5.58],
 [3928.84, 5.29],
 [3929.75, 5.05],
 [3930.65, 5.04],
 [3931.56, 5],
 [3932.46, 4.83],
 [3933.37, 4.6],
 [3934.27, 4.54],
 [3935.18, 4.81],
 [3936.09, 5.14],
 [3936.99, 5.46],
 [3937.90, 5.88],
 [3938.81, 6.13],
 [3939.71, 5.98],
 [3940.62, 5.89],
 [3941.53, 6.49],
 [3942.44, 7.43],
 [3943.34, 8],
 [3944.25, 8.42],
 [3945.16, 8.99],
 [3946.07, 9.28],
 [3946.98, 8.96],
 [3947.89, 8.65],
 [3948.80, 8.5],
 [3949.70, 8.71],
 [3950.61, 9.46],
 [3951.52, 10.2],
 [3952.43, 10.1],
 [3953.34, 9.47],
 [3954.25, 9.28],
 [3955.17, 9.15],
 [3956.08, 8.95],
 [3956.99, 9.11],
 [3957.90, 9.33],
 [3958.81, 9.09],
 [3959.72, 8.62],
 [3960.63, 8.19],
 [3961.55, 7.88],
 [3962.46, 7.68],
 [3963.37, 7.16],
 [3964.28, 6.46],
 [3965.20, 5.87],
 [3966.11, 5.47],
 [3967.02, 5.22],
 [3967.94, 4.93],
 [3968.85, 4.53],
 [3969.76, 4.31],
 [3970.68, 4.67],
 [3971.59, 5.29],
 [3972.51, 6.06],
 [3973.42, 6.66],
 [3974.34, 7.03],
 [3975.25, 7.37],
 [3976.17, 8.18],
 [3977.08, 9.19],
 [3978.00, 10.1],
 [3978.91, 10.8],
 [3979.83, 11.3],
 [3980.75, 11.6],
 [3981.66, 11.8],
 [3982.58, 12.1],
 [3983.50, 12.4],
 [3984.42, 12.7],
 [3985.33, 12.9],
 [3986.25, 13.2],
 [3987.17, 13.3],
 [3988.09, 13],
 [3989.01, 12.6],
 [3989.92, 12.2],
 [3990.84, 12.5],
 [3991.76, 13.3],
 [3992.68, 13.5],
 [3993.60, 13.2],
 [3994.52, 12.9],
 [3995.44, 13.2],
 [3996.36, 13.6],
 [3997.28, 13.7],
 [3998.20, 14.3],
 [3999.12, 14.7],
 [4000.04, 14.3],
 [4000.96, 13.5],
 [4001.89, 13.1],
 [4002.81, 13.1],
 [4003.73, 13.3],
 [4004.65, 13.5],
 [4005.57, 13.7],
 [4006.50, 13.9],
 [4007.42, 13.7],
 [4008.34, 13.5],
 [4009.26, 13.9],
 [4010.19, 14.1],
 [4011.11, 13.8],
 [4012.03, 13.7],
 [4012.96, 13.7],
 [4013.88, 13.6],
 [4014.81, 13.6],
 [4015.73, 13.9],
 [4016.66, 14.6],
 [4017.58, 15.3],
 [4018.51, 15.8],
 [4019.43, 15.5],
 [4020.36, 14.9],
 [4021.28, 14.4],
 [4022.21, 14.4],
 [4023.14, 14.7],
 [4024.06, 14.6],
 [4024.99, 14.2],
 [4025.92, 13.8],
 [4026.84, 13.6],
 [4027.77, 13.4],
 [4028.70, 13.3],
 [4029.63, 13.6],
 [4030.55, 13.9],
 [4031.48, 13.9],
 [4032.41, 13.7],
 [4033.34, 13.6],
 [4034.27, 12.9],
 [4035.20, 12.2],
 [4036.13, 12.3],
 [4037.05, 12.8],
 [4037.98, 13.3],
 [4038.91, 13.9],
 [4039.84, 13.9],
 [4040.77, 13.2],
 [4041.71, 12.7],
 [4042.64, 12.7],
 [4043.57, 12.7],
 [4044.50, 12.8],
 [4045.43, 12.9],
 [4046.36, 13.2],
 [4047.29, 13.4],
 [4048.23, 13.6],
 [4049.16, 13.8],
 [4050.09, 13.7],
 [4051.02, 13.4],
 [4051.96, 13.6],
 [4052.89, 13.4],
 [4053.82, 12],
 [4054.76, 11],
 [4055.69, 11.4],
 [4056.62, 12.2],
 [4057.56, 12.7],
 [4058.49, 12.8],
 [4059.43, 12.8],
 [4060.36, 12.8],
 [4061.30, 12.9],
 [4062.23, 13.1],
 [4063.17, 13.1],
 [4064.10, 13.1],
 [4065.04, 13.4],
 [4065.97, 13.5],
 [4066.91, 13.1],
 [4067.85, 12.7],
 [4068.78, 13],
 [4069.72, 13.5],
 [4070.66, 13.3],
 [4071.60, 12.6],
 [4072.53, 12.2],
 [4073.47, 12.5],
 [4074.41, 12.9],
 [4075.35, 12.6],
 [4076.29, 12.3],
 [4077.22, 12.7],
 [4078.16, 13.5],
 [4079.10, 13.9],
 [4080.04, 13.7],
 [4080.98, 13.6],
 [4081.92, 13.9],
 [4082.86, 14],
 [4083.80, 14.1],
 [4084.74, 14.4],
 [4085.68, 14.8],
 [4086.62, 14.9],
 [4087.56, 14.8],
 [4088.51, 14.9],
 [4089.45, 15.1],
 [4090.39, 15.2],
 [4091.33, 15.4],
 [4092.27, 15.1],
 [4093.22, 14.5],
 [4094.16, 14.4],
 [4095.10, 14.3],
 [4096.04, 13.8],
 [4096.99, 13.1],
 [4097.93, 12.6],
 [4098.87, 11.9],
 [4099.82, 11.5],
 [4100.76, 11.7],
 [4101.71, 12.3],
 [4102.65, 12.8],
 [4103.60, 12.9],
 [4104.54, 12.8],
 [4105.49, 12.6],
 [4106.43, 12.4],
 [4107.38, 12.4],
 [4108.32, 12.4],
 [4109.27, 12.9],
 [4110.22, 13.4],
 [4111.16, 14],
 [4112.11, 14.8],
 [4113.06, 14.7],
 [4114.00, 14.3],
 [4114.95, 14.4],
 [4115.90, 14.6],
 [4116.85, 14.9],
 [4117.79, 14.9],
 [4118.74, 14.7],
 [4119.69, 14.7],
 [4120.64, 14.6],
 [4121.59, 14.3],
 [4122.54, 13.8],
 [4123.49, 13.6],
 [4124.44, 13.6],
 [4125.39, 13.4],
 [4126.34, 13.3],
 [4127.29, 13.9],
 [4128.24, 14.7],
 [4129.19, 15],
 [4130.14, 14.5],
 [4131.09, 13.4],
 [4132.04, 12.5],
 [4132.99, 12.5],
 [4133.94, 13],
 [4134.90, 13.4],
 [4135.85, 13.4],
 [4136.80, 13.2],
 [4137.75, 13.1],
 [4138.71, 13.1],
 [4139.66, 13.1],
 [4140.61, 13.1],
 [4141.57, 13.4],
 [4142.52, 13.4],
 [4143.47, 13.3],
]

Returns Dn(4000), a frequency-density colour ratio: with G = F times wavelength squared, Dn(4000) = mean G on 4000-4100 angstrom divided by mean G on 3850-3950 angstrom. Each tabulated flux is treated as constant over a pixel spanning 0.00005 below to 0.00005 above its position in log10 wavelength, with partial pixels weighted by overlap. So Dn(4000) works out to 1.9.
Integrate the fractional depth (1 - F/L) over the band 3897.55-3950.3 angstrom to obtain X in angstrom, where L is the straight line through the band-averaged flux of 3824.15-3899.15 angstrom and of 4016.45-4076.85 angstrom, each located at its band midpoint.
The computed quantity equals 5.2 angstrom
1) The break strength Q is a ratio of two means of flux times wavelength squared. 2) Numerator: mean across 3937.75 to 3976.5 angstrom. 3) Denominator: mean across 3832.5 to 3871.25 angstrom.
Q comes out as 1.22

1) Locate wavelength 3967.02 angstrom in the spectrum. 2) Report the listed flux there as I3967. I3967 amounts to 5.22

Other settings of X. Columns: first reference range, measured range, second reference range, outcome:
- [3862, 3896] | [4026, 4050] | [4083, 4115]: -2.6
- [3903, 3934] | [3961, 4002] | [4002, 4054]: 4.8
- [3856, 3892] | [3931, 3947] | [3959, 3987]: 3.3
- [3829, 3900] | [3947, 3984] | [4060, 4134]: 5.8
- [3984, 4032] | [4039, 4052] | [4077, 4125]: 0.5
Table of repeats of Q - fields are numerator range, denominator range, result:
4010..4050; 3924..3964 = 1.95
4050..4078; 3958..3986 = 1.63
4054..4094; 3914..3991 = 1.73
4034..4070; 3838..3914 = 1.85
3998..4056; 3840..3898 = 2.03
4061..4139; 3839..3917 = 1.95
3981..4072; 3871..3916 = 1.71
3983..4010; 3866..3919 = 1.68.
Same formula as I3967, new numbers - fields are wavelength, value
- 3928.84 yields 5.29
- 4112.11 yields 14.8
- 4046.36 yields 13.2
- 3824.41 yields 5.97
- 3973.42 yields 6.66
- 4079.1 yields 13.9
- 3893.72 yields 9.26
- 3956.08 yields 8.95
